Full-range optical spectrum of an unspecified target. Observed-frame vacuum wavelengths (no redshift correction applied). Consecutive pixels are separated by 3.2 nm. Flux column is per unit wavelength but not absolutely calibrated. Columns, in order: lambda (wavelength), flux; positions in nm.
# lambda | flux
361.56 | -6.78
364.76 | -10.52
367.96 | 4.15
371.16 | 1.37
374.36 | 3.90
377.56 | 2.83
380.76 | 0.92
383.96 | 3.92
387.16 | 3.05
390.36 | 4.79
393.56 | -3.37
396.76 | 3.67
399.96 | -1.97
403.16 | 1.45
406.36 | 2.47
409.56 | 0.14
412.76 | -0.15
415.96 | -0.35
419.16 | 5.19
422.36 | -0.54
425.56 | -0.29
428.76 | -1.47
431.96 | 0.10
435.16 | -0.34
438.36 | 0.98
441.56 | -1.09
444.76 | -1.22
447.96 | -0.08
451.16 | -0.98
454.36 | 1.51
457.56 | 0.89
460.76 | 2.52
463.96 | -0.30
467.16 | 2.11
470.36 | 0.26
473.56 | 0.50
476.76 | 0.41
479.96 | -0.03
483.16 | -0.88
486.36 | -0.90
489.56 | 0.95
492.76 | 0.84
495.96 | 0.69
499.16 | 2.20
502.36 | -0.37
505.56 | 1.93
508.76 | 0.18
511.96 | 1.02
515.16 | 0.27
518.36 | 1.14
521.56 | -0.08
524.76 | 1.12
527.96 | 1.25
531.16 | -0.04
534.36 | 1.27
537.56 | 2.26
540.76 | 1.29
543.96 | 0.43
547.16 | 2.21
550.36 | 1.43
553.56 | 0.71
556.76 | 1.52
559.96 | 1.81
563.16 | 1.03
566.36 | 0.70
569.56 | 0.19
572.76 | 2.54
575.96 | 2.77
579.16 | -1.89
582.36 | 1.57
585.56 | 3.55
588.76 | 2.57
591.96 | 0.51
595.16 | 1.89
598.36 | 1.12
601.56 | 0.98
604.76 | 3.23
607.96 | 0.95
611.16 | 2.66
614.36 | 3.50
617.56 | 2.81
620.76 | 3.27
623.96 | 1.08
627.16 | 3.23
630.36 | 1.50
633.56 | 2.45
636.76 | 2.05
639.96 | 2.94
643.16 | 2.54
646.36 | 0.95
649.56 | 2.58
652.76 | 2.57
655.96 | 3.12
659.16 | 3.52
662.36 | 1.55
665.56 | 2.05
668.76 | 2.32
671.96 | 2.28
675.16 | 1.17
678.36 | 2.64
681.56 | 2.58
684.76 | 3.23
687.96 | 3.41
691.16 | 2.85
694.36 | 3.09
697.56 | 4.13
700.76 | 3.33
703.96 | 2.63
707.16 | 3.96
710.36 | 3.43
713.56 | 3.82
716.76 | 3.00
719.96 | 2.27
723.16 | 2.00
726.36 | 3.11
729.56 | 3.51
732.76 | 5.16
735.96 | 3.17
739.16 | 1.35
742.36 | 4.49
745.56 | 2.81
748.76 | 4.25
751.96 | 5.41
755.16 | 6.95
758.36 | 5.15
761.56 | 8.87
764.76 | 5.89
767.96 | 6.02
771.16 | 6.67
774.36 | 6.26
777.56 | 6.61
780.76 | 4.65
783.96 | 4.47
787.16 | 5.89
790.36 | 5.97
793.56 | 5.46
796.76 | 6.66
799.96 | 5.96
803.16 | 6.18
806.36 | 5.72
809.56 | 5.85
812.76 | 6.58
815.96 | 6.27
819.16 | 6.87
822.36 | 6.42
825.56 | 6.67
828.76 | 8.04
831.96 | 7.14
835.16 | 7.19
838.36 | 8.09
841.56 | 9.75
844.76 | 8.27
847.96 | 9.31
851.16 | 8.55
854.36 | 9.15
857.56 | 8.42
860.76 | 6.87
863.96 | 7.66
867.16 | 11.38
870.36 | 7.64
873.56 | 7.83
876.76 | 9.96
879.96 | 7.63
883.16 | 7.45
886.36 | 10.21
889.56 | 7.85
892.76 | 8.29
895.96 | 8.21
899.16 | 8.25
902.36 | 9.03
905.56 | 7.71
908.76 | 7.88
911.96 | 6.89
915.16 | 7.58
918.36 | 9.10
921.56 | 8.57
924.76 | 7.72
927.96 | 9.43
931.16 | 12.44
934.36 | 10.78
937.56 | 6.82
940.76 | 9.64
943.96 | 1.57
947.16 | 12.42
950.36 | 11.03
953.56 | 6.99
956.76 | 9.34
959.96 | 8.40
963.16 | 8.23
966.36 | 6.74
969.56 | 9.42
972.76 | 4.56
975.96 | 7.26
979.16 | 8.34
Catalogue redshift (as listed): 0.88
